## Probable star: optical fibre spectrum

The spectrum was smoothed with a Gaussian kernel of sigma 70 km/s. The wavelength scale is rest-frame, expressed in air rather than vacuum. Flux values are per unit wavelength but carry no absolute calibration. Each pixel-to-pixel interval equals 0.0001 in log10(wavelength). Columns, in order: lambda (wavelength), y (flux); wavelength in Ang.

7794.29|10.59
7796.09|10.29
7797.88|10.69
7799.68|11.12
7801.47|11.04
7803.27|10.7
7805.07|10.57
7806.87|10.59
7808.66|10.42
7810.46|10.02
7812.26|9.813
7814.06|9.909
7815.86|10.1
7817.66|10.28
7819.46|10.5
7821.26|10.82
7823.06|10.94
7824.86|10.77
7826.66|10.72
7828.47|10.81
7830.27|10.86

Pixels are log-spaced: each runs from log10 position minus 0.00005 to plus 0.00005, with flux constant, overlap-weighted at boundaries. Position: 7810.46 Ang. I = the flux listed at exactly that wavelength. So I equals 10.02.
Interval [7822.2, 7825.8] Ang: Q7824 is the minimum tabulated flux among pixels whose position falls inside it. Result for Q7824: 10.77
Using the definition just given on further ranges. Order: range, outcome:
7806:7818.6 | 9.813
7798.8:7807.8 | 10.57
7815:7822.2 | 10.1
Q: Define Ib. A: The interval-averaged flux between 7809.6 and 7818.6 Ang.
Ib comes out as 10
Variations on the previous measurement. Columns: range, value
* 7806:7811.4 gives 10.3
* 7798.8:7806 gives 10.9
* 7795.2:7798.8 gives 10.5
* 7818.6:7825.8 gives 10.8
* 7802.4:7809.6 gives 10.6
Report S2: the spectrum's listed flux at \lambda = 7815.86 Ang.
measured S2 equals 10.1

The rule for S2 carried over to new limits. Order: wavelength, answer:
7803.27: 10.7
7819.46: 10.5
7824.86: 10.77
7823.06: 10.94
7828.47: 10.81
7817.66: 10.28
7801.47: 11.04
